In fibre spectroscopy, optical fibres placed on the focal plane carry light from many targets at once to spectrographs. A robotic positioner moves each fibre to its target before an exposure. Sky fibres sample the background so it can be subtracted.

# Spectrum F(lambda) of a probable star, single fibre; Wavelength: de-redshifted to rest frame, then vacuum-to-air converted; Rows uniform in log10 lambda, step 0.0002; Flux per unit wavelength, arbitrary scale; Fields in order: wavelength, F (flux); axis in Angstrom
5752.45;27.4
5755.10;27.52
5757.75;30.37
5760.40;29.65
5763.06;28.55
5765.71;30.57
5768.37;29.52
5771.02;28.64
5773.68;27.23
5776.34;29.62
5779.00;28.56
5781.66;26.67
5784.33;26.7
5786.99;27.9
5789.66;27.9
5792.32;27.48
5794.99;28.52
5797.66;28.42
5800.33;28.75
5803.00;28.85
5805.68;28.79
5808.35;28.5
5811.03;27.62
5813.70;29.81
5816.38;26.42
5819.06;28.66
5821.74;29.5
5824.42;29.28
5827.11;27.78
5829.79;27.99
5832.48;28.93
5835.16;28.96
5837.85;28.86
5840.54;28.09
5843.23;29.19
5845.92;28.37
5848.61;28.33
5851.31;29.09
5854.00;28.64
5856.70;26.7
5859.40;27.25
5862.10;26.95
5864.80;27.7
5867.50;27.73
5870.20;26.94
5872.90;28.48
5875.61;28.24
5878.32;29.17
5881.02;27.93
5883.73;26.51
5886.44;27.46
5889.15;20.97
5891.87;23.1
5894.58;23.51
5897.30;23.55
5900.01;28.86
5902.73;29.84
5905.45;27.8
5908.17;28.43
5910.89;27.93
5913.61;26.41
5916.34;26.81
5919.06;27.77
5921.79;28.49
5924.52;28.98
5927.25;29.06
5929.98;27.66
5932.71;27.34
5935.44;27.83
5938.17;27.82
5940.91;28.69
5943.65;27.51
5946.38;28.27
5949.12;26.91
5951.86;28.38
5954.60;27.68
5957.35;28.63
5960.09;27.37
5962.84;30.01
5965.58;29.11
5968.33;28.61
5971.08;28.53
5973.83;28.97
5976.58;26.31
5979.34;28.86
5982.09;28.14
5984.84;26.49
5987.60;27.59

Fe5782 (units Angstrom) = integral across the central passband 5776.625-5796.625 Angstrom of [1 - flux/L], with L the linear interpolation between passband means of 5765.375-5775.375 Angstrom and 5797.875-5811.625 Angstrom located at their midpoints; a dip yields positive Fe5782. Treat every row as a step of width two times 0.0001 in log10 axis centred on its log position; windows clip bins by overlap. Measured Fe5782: 0.6 Angstrom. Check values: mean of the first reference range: 28.9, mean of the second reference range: 28.5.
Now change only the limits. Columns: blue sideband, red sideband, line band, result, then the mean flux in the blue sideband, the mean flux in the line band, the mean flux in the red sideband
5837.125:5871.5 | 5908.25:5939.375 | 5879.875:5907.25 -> 1.9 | 28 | 26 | 27.9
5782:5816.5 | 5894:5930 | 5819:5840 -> -0.5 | 28.1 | 28.7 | 27.6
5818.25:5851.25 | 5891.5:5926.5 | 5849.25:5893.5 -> 1.4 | 28.7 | 27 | 27.2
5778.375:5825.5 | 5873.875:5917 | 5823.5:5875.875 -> -1.4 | 28.2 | 28.2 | 26.7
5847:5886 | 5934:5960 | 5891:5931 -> 0.9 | 27.8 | 27.3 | 27.9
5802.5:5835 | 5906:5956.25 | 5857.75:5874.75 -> 0.4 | 28.5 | 27.5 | 27.9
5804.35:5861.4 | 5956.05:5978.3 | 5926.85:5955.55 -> 0.6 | 28.4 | 27.9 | 28.4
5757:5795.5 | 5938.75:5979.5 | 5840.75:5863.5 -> 0.3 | 28.5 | 28.1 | 28.2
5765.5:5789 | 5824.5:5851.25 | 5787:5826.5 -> 0.0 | 28.3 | 28.4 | 28.6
